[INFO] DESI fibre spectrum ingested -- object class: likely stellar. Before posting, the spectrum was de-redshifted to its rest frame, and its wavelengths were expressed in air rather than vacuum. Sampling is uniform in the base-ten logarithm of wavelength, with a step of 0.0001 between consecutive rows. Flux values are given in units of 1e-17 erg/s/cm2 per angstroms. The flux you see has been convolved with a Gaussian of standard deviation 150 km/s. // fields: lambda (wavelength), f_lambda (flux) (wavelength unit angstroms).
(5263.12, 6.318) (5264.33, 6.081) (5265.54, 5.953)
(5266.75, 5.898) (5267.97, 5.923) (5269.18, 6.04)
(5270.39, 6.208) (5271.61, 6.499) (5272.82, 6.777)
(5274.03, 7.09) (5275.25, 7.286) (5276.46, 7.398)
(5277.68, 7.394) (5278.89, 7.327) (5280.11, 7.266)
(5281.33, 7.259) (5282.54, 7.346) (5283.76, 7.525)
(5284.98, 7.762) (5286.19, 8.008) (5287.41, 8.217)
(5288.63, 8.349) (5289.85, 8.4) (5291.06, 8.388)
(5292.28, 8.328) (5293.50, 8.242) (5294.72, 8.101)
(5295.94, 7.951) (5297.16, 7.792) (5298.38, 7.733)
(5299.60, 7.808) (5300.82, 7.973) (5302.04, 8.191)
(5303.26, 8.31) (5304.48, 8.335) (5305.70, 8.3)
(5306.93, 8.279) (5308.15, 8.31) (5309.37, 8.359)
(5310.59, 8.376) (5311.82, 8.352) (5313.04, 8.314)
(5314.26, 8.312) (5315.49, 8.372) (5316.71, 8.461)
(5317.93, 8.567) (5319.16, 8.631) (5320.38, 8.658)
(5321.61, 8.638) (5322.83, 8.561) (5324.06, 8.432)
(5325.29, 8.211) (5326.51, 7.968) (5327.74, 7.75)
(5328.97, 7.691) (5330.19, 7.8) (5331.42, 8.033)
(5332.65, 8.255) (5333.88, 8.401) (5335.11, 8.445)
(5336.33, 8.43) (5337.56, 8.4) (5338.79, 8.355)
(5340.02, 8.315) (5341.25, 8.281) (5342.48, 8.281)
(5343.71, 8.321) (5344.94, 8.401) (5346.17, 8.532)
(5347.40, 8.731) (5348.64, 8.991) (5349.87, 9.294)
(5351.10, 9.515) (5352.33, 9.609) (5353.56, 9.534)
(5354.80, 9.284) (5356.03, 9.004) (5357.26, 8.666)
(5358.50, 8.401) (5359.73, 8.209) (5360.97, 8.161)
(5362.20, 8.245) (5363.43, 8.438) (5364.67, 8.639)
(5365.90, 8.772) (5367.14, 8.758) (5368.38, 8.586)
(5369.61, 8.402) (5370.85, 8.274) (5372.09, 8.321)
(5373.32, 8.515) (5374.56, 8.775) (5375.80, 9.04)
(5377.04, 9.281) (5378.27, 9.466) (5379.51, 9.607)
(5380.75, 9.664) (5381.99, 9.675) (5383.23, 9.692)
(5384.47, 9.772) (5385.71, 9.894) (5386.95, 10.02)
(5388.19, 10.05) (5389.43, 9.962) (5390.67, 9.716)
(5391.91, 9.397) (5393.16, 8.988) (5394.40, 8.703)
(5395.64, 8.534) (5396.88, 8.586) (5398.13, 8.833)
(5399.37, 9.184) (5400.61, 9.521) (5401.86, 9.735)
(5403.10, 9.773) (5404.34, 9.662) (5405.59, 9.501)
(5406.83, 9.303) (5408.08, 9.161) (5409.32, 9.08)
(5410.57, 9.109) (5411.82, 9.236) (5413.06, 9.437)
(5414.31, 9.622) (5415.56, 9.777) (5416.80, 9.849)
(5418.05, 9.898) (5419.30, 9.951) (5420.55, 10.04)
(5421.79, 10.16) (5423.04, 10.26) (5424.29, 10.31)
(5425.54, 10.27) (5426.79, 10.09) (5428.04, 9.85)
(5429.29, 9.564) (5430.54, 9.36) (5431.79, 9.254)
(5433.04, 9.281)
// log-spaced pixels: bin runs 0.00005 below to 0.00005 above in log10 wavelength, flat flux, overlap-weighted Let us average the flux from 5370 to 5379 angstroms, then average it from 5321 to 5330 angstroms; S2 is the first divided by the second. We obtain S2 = 1.1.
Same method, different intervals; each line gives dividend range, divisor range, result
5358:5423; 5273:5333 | 1.15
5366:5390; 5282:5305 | 1.15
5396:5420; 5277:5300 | 1.20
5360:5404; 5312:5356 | 1.07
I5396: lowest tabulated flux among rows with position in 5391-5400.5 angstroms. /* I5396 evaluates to 8.534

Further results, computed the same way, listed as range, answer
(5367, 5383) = 8.274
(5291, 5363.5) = 7.691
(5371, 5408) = 8.321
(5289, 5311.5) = 7.733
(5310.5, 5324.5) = 8.312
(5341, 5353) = 8.281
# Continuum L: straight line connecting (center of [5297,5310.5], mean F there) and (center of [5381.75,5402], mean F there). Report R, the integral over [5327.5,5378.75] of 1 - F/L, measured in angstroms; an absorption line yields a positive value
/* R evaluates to 1.5 angstroms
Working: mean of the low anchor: 8.15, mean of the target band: 8.59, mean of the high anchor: 9.41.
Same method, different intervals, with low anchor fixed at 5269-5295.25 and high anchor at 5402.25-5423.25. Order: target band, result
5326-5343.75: 0.4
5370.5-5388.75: -0.5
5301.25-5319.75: -0.9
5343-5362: -0.4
